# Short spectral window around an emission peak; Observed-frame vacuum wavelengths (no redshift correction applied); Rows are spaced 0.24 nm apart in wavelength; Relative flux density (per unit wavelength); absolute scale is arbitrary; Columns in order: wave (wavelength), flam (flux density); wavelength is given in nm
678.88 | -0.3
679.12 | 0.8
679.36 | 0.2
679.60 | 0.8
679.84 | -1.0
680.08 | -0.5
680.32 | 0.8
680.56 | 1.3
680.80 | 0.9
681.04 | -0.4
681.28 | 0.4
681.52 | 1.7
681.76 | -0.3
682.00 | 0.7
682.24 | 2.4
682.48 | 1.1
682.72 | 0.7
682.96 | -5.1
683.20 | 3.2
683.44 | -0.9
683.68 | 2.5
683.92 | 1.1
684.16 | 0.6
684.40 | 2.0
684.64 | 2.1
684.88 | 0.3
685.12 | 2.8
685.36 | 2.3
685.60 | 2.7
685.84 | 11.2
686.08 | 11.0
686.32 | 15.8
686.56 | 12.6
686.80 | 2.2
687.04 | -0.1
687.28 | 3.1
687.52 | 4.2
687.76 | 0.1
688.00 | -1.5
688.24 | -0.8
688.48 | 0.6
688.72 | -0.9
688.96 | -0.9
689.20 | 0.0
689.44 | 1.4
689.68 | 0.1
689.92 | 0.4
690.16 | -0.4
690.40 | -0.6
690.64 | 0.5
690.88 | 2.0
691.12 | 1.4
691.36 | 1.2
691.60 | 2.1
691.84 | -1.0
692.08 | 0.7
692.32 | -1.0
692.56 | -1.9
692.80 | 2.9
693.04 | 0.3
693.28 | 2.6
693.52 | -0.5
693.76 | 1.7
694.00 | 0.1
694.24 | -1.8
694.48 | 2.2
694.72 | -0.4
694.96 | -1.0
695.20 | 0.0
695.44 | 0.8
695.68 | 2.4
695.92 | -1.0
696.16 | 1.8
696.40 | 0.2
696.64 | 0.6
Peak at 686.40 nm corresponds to [O II]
